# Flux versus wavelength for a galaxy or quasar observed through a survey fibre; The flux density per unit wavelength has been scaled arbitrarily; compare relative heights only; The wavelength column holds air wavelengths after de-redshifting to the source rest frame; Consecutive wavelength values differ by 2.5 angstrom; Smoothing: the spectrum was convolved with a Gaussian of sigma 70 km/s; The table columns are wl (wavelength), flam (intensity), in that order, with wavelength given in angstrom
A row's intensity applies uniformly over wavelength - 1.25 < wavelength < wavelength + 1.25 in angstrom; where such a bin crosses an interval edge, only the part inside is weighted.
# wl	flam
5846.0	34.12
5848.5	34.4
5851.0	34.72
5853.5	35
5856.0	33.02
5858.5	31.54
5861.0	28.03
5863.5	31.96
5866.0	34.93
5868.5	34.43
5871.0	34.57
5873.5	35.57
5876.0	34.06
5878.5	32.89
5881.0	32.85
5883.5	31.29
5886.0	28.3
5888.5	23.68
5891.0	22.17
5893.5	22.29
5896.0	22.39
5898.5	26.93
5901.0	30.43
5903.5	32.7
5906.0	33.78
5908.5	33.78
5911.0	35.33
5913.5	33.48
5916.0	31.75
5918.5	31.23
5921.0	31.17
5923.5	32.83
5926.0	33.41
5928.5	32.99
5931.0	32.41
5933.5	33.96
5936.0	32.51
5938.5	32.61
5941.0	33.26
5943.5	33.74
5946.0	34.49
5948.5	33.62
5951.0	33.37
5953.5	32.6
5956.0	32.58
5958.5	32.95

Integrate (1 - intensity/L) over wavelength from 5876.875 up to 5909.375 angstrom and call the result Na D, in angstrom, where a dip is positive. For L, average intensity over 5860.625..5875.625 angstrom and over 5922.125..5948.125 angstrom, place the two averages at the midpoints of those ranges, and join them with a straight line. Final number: 4.6 angstrom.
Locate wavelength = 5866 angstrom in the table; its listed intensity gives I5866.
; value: 34.93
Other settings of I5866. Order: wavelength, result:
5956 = 32.58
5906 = 33.78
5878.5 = 32.89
